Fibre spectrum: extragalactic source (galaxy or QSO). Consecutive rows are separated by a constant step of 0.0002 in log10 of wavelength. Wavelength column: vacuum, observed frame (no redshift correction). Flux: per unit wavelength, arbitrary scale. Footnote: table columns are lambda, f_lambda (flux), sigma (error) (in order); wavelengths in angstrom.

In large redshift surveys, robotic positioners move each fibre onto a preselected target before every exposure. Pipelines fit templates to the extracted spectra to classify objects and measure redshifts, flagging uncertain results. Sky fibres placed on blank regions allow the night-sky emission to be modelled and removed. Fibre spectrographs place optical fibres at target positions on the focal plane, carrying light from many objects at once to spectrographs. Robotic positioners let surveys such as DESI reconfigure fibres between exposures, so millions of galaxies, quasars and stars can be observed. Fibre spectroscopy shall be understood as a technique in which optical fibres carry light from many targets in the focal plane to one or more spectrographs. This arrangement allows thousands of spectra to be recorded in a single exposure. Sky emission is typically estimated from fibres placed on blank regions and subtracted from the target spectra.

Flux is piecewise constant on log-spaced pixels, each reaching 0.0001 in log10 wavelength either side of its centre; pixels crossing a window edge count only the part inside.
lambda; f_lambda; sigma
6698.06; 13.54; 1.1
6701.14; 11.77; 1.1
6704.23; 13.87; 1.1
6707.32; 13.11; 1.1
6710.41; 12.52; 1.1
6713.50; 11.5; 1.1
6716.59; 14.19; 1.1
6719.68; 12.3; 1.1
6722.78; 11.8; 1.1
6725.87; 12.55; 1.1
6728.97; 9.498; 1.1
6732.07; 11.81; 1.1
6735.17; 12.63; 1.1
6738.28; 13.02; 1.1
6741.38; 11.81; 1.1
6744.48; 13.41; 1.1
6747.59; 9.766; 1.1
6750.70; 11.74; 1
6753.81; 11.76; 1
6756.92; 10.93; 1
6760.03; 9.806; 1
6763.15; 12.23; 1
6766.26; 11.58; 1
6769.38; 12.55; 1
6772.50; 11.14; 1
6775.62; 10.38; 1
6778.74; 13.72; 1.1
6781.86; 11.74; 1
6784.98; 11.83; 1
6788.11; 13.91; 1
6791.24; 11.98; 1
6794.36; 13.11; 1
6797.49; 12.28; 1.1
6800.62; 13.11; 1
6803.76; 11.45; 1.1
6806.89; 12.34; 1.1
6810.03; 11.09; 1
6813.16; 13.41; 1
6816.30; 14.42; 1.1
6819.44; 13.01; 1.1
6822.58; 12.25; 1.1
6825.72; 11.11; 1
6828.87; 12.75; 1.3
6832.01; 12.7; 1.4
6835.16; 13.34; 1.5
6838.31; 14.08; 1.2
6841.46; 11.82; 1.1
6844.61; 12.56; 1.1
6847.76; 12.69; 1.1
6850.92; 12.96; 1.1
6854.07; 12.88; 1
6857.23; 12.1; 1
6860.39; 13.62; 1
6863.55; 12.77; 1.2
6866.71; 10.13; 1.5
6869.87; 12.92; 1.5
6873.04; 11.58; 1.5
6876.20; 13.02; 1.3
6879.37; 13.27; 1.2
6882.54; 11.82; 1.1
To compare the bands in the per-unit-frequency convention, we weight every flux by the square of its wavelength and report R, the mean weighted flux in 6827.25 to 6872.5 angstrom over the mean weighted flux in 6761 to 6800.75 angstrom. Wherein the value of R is 1.06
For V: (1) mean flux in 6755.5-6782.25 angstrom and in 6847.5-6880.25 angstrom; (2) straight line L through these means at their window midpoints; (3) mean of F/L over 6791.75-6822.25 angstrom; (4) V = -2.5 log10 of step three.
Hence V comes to -0.06 mag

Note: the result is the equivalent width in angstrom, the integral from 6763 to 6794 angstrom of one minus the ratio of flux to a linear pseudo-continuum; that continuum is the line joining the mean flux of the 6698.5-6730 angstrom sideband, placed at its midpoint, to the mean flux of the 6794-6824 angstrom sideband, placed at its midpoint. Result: 1.0 angstrom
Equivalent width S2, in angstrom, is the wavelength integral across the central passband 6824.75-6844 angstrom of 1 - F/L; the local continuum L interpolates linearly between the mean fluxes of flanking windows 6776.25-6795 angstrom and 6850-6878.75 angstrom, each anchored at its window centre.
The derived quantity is -0.3 angstrom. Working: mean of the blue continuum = 12.6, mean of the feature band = 12.7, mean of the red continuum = 12.5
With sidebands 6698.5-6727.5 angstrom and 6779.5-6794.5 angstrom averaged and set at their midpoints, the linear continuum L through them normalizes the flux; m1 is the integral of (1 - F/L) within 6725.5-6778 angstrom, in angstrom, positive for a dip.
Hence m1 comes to 4.2 angstrom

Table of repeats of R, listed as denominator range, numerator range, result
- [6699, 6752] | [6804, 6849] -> 1.07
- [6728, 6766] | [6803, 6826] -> 1.10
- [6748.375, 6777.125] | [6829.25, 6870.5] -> 1.15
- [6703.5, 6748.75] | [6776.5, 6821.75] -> 1.05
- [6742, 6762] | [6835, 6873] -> 1.15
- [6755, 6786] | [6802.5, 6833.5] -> 1.09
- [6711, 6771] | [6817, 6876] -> 1.09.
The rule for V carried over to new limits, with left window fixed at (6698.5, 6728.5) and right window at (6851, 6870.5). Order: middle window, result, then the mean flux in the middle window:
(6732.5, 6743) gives 0.01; 12.4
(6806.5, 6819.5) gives -0.04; 12.9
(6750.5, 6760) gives 0.12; 11.2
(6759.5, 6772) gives 0.08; 11.6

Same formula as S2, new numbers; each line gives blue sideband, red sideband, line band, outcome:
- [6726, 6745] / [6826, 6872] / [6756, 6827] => 0.79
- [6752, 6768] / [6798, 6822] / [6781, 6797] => -0.60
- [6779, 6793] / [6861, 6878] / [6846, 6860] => -0.56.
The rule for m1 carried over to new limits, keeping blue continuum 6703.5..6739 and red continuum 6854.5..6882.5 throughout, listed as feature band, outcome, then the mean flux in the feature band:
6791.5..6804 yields -0.2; 12.5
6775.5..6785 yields 0.2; 12.2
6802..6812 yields 0.5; 11.7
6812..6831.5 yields -0.7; 12.8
